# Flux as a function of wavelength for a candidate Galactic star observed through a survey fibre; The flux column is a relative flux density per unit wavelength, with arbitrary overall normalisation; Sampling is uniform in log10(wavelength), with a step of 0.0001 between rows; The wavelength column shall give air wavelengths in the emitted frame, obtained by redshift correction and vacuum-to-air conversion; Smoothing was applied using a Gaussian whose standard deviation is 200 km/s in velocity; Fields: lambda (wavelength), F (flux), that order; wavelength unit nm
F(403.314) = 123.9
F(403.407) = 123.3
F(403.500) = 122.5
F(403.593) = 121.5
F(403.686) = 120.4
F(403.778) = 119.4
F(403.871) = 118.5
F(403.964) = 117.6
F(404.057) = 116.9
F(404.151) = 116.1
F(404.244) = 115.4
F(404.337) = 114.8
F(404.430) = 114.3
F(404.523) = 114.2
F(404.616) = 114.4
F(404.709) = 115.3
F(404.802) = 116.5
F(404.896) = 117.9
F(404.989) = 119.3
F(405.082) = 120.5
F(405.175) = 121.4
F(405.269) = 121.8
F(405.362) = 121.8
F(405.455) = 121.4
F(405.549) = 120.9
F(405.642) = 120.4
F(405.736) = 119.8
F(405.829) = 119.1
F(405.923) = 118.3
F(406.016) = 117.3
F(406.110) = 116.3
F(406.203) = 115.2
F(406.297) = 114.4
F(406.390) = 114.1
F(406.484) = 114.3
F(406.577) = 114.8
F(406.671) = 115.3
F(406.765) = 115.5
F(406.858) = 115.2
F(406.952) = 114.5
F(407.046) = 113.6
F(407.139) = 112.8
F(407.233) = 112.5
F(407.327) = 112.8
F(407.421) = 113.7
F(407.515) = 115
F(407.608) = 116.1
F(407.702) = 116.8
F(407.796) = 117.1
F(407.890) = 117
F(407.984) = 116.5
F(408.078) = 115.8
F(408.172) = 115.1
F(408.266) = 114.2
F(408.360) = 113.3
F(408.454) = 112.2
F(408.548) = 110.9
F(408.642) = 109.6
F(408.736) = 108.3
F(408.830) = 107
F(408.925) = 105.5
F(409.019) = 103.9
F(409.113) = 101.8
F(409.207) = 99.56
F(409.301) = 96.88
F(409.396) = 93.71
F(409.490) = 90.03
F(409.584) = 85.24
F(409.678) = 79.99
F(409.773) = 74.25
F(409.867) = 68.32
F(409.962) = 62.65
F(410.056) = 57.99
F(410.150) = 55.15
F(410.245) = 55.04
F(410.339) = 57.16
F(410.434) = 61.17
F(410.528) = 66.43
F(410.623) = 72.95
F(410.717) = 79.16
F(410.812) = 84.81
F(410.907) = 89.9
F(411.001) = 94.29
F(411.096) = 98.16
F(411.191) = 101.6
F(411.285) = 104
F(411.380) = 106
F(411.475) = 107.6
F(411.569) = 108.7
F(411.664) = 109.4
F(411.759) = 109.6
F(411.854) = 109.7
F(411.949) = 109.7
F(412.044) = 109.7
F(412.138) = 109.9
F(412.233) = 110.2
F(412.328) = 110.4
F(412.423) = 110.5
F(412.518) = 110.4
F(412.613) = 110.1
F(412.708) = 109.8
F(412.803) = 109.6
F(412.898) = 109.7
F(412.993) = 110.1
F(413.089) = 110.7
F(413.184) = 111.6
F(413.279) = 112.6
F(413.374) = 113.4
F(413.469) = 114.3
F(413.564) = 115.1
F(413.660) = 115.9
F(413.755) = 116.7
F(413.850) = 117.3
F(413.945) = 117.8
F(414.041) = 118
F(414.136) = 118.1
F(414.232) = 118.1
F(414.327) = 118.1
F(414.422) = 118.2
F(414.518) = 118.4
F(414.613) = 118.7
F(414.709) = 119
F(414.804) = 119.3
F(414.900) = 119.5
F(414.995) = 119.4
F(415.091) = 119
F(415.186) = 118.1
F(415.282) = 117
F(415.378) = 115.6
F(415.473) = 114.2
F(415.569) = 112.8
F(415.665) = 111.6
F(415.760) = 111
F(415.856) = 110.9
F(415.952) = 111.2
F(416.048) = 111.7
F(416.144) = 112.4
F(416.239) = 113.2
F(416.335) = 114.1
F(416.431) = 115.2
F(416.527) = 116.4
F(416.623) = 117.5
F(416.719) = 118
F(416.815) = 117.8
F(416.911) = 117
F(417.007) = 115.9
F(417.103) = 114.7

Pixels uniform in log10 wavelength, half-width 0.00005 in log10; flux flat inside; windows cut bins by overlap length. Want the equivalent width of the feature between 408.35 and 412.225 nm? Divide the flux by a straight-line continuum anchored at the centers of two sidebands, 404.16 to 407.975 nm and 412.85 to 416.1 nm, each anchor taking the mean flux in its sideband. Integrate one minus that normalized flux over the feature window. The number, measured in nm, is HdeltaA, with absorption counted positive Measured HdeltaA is 0.79 nm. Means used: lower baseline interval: 117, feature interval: 92.2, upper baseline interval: 115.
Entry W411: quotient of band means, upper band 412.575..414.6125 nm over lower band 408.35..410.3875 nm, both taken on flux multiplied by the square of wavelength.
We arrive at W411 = 1.3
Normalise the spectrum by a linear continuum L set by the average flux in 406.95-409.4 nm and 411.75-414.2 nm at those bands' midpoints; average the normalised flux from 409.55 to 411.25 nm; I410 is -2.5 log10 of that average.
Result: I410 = 0.43 mag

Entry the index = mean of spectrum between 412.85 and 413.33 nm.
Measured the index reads 111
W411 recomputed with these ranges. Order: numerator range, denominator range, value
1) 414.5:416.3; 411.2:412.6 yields 1.08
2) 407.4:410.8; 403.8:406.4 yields 0.81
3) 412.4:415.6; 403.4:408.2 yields 1.03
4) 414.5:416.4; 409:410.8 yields 1.55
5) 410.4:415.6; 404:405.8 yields 0.96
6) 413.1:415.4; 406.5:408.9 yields 1.06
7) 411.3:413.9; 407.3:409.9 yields 1.08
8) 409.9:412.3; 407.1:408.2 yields 0.79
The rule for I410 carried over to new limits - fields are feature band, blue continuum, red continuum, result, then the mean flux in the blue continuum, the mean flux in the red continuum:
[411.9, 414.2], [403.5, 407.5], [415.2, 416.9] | 0.02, 117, 114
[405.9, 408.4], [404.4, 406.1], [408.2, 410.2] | -0.09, 119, 93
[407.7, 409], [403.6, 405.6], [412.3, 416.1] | 0.04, 118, 115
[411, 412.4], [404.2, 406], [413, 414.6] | 0.09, 118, 116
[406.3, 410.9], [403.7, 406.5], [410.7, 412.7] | 0.13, 118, 104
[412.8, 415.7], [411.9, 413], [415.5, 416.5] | -0.04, 110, 112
